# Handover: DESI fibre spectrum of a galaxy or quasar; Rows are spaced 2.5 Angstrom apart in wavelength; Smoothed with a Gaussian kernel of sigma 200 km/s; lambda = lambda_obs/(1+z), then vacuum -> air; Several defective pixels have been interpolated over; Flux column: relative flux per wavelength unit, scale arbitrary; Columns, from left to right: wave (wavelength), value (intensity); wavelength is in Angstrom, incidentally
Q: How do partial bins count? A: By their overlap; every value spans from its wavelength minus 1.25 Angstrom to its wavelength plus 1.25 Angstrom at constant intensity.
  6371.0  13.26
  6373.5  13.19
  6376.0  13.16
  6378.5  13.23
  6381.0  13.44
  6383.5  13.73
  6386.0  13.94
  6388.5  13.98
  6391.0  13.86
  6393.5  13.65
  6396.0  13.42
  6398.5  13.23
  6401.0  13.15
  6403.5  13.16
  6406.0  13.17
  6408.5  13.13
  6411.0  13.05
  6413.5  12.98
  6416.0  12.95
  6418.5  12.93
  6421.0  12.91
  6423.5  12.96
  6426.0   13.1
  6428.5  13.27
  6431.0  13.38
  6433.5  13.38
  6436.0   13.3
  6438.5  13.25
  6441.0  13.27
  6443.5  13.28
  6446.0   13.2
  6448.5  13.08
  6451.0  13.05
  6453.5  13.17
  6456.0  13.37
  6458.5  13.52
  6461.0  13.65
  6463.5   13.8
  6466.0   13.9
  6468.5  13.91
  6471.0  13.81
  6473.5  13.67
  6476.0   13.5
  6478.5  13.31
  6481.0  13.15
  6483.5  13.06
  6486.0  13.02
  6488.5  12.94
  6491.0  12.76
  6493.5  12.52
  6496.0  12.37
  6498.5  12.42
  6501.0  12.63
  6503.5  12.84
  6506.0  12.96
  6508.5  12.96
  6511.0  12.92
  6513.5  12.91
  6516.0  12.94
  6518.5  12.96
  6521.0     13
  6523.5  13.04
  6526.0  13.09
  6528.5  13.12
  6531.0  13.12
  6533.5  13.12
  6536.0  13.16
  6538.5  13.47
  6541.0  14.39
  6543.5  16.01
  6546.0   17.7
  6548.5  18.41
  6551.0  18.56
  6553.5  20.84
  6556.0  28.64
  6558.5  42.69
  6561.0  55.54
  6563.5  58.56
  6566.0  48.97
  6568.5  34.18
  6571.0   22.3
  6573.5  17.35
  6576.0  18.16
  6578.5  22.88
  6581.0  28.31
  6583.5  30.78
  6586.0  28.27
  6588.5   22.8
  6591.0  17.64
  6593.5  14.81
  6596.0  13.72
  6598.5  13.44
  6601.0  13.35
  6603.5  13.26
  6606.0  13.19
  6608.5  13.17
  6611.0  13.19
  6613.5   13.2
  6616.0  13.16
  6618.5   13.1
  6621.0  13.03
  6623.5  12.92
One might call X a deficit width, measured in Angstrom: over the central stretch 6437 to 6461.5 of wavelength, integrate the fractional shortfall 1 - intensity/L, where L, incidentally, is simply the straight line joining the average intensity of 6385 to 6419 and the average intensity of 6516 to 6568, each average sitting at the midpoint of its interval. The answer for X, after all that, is 4.8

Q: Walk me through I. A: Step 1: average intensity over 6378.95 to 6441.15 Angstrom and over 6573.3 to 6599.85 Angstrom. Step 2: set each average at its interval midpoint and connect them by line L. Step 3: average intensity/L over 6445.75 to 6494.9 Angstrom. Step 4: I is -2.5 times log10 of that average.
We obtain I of 0.19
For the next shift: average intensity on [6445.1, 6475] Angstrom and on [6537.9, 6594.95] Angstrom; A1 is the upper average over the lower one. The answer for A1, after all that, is 1.97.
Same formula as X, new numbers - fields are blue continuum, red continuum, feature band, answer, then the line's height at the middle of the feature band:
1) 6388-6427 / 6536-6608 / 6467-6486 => 4.54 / 17.7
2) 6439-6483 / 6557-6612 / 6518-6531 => 4.33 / 19.6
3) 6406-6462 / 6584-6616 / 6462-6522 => 4.60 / 14.2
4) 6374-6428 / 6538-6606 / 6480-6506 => 8.81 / 19.3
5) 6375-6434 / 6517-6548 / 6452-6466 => 0.05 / 13.6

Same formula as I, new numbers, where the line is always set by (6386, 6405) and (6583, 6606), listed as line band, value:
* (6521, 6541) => 0.24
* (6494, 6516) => 0.24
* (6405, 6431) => 0.08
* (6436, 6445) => 0.10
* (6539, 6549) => 0.04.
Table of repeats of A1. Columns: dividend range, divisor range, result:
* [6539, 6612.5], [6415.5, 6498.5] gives 1.79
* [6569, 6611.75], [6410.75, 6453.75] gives 1.44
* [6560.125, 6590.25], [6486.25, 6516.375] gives 2.49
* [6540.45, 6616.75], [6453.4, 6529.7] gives 1.77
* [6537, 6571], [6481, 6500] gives 2.31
